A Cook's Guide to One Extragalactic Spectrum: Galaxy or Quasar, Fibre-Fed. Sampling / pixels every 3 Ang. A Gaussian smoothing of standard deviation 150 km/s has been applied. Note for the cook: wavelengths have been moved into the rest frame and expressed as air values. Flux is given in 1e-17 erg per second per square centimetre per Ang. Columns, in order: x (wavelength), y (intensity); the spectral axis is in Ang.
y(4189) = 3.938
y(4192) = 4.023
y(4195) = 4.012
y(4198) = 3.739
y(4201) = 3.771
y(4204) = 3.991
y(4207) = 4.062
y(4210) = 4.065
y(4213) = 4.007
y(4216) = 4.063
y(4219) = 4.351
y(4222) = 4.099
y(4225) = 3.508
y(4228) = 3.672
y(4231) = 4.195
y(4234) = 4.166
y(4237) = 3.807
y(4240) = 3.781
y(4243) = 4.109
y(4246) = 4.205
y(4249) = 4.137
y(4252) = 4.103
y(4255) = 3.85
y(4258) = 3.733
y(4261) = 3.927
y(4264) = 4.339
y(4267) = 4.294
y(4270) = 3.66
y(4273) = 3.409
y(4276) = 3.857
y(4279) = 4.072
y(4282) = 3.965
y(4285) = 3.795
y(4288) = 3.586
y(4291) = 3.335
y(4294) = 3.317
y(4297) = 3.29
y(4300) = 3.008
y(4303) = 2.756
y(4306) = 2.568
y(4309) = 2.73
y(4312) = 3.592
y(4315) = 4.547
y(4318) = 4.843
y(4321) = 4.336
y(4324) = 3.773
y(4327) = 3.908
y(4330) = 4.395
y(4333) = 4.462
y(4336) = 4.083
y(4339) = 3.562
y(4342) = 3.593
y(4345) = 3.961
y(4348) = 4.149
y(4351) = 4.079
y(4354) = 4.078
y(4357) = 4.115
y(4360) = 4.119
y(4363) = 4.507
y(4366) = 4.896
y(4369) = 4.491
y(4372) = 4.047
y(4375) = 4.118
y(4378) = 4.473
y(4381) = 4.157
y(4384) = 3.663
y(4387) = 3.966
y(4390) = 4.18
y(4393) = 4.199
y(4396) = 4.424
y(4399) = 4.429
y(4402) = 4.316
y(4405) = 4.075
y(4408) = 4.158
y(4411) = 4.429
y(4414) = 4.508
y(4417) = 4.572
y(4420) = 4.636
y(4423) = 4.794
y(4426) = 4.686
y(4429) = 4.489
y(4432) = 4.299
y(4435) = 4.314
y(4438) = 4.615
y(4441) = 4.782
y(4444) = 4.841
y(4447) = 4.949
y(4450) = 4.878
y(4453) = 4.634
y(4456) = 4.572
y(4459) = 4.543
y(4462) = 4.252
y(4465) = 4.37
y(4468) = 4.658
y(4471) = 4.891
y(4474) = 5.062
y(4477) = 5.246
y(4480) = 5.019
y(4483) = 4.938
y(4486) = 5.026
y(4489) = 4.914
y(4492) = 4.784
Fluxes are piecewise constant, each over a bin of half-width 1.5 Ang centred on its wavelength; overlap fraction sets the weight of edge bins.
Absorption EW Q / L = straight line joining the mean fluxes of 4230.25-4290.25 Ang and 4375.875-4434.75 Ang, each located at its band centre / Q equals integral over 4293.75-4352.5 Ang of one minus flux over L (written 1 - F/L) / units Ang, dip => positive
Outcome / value 5.1 Ang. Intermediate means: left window 3.94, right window 4.34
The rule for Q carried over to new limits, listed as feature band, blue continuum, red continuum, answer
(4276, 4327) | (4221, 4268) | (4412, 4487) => 7.0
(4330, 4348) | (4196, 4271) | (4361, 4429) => 1.0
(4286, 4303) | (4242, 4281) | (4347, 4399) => 3.3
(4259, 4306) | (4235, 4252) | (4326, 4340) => 5.2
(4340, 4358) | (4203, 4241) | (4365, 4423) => 1.0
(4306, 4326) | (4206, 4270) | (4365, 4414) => 1.3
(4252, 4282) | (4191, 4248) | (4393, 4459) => 1.4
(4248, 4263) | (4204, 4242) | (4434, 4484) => 0.5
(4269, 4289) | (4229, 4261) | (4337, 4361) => 1.1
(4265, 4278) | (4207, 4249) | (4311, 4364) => 0.7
